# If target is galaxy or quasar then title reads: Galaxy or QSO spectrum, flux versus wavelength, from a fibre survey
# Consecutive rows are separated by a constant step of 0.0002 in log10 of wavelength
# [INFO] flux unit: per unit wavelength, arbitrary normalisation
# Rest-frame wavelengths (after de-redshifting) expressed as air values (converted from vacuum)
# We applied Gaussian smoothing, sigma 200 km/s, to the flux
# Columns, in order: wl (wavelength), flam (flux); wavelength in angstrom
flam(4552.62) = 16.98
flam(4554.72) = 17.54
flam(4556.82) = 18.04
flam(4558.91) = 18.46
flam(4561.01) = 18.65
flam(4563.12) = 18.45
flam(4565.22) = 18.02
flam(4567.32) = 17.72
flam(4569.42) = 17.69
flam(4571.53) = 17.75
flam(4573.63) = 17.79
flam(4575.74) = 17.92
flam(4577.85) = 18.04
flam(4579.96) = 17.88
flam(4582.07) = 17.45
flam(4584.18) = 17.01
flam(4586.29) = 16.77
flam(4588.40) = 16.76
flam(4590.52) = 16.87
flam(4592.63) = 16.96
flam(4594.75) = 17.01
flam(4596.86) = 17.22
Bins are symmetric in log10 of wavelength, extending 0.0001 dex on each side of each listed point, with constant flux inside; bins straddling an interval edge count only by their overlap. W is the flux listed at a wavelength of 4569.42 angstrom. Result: 17.69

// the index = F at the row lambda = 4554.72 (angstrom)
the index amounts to 17.54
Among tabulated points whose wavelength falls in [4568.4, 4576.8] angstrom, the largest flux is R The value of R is 17.92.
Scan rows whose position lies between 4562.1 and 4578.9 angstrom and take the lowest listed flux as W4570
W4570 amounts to 17.69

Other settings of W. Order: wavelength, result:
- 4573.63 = 17.79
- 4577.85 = 18.04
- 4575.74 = 17.92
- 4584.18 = 17.01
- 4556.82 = 18.04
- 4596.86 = 17.22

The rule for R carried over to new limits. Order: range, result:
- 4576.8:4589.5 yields 18.04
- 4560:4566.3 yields 18.65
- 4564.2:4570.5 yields 18.02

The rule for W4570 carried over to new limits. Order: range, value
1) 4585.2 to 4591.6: 16.76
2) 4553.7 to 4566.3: 17.54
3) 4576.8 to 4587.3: 16.77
